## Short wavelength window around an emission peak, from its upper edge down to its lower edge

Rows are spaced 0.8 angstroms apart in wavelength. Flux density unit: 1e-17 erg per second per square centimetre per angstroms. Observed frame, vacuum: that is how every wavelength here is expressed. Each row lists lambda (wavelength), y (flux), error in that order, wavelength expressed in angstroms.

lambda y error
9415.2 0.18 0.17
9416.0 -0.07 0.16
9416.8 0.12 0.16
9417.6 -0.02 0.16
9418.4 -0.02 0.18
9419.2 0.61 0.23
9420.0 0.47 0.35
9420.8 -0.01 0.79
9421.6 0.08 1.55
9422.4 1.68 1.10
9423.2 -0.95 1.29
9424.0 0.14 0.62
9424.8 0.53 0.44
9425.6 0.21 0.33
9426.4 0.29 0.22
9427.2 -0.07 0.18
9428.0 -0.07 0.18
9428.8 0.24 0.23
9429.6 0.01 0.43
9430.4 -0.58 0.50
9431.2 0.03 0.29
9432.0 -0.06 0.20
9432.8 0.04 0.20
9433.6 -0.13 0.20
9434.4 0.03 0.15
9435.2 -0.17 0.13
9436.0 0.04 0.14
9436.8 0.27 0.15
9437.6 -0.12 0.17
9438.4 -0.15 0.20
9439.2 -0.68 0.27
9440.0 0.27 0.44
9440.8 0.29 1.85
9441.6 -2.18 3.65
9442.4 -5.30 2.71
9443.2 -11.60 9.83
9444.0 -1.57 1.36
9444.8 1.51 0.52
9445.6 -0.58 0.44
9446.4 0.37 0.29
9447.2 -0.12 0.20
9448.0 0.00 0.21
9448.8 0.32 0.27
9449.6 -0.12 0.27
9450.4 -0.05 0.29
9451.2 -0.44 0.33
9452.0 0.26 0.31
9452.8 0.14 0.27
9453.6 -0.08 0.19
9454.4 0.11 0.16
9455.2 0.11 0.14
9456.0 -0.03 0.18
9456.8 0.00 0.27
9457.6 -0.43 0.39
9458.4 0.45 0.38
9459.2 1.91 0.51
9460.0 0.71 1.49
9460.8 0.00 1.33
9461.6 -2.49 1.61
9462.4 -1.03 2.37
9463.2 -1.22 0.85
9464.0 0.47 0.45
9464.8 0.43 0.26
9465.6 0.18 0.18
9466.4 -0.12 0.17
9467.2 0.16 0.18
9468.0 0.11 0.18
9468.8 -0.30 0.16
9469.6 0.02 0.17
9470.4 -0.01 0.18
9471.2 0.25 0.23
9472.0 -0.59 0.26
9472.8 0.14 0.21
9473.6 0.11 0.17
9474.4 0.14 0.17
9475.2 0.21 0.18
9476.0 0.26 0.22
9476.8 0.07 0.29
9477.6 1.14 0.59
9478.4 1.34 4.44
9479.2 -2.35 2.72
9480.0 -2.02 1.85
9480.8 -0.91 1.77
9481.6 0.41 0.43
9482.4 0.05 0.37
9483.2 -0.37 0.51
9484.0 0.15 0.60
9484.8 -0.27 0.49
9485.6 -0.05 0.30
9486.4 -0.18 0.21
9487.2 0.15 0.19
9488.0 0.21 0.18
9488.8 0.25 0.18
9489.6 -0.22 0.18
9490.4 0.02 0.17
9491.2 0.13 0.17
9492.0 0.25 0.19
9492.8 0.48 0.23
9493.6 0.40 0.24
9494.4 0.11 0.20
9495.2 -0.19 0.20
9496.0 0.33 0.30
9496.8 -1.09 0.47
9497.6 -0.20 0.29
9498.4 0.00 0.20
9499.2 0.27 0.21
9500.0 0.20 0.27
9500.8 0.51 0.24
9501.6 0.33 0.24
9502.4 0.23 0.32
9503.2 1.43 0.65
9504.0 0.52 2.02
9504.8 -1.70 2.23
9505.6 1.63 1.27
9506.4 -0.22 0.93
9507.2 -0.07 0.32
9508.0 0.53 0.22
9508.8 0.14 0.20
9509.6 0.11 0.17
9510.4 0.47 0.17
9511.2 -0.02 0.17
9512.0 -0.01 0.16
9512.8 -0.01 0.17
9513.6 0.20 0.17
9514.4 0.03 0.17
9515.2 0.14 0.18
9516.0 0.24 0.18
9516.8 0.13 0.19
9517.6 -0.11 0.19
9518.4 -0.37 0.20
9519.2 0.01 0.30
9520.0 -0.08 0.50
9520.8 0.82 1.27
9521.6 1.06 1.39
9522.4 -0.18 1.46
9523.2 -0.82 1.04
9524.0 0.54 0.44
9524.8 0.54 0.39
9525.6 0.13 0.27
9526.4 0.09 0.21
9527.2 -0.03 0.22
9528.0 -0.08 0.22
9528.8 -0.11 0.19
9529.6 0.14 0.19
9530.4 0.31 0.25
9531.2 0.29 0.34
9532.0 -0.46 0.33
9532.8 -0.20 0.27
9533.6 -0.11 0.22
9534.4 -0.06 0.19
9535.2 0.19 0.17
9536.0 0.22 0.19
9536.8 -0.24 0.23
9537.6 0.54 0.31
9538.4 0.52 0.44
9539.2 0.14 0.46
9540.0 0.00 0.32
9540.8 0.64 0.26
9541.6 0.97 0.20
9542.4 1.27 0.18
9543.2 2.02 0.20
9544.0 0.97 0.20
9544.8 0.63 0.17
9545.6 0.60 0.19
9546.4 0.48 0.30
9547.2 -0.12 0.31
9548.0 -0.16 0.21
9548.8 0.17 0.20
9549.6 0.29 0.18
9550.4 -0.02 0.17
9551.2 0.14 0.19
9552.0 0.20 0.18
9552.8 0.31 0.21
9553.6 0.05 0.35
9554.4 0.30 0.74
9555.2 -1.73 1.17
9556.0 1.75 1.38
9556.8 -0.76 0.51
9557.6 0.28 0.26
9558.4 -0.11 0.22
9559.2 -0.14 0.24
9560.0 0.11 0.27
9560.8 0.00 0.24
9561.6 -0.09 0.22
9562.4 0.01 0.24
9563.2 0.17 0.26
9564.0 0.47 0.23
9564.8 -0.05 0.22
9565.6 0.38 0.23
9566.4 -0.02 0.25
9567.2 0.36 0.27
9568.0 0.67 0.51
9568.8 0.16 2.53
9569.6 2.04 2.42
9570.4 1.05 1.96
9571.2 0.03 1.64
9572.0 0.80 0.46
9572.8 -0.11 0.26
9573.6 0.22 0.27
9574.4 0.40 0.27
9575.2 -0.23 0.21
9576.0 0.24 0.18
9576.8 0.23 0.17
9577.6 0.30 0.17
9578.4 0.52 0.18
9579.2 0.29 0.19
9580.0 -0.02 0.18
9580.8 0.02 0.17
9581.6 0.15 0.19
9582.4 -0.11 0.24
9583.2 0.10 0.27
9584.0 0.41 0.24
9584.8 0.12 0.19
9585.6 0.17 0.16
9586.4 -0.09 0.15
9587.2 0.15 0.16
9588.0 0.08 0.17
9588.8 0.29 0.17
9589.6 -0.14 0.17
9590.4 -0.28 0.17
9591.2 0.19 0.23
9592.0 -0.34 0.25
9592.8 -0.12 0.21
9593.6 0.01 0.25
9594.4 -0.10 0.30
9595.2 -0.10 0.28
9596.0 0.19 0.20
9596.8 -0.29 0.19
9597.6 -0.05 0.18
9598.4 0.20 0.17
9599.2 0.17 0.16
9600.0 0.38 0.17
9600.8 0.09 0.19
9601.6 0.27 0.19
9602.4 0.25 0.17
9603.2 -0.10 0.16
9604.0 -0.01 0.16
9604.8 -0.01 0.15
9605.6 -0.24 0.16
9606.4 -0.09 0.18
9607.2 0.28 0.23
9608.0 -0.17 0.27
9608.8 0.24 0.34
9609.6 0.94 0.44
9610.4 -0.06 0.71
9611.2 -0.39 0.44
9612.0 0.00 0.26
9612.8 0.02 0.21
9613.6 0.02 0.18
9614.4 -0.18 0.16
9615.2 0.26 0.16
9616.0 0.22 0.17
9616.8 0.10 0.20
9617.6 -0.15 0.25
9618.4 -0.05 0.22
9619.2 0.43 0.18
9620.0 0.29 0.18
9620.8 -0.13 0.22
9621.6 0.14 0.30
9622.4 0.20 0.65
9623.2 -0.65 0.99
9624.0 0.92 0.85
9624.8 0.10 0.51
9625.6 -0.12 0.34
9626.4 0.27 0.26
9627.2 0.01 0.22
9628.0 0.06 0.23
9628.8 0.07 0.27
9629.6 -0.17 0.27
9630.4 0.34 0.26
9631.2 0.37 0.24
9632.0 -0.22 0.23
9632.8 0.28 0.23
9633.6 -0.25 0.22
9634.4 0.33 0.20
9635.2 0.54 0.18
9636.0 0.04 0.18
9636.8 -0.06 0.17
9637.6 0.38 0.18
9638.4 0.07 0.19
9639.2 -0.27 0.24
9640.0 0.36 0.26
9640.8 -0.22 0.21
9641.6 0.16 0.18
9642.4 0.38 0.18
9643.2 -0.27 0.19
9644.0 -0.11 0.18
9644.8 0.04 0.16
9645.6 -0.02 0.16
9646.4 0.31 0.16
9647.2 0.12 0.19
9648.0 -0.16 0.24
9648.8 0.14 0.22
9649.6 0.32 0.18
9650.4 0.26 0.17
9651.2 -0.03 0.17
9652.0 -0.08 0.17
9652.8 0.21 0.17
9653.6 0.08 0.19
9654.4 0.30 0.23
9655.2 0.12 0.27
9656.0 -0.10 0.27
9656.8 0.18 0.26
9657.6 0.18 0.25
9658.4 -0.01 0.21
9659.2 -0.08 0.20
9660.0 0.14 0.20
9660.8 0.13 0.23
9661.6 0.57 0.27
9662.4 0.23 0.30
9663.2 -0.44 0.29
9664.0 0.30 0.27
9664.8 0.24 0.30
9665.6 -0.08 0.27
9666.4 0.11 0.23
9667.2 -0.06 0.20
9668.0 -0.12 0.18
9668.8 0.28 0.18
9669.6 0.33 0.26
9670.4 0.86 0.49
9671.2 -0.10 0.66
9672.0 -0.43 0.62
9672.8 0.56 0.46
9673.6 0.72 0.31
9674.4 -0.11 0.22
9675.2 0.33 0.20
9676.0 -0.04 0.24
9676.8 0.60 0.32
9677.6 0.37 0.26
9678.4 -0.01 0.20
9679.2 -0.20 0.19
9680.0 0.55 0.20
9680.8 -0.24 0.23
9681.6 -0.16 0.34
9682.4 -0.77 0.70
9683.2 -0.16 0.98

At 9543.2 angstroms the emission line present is H-beta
